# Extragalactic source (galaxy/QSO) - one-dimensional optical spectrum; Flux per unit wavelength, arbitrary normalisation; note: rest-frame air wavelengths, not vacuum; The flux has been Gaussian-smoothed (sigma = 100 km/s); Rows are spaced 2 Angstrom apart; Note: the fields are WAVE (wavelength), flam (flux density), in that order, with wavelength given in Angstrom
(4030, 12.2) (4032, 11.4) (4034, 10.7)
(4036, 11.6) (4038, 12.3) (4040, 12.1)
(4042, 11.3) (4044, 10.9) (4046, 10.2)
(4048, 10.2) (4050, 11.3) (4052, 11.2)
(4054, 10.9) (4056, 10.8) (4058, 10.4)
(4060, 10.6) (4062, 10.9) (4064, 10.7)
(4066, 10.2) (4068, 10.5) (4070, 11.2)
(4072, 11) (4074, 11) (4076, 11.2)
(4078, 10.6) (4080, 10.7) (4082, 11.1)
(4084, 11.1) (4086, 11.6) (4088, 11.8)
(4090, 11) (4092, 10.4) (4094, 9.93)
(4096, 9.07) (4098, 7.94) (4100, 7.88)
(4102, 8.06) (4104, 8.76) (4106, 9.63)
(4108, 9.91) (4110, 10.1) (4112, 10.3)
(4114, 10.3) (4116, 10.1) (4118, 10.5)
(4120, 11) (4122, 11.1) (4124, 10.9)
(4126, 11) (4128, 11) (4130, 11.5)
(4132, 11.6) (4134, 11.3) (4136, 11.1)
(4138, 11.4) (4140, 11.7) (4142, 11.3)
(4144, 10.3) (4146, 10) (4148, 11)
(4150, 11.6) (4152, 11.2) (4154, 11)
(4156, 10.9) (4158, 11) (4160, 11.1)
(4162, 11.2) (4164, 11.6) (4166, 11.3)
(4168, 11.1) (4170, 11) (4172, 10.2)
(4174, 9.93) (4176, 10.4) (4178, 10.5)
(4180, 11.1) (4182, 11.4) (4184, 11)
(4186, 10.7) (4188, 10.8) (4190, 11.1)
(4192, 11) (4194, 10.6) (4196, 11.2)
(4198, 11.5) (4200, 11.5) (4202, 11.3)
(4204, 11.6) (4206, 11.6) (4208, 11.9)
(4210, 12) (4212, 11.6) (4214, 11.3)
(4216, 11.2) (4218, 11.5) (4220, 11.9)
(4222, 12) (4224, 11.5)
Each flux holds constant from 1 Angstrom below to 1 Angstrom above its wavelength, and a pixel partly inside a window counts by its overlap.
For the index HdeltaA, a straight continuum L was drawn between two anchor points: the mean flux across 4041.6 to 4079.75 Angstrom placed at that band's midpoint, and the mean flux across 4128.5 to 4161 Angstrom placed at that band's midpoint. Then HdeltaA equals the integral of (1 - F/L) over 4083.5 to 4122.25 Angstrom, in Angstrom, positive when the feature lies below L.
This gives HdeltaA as 3.4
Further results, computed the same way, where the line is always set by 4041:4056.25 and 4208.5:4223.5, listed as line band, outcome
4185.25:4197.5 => 0.64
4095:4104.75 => 2.43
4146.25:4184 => 1.49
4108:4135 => 0.99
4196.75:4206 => 0.08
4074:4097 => 0.51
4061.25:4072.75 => 0.21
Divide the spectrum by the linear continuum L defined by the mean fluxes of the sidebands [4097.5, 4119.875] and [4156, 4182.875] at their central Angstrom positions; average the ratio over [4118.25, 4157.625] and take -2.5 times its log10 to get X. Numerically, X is -0.09 mag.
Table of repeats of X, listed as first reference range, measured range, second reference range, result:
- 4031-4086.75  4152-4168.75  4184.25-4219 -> 0.01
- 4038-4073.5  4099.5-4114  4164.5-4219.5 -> 0.17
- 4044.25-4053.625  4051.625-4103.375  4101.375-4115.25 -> -0.02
